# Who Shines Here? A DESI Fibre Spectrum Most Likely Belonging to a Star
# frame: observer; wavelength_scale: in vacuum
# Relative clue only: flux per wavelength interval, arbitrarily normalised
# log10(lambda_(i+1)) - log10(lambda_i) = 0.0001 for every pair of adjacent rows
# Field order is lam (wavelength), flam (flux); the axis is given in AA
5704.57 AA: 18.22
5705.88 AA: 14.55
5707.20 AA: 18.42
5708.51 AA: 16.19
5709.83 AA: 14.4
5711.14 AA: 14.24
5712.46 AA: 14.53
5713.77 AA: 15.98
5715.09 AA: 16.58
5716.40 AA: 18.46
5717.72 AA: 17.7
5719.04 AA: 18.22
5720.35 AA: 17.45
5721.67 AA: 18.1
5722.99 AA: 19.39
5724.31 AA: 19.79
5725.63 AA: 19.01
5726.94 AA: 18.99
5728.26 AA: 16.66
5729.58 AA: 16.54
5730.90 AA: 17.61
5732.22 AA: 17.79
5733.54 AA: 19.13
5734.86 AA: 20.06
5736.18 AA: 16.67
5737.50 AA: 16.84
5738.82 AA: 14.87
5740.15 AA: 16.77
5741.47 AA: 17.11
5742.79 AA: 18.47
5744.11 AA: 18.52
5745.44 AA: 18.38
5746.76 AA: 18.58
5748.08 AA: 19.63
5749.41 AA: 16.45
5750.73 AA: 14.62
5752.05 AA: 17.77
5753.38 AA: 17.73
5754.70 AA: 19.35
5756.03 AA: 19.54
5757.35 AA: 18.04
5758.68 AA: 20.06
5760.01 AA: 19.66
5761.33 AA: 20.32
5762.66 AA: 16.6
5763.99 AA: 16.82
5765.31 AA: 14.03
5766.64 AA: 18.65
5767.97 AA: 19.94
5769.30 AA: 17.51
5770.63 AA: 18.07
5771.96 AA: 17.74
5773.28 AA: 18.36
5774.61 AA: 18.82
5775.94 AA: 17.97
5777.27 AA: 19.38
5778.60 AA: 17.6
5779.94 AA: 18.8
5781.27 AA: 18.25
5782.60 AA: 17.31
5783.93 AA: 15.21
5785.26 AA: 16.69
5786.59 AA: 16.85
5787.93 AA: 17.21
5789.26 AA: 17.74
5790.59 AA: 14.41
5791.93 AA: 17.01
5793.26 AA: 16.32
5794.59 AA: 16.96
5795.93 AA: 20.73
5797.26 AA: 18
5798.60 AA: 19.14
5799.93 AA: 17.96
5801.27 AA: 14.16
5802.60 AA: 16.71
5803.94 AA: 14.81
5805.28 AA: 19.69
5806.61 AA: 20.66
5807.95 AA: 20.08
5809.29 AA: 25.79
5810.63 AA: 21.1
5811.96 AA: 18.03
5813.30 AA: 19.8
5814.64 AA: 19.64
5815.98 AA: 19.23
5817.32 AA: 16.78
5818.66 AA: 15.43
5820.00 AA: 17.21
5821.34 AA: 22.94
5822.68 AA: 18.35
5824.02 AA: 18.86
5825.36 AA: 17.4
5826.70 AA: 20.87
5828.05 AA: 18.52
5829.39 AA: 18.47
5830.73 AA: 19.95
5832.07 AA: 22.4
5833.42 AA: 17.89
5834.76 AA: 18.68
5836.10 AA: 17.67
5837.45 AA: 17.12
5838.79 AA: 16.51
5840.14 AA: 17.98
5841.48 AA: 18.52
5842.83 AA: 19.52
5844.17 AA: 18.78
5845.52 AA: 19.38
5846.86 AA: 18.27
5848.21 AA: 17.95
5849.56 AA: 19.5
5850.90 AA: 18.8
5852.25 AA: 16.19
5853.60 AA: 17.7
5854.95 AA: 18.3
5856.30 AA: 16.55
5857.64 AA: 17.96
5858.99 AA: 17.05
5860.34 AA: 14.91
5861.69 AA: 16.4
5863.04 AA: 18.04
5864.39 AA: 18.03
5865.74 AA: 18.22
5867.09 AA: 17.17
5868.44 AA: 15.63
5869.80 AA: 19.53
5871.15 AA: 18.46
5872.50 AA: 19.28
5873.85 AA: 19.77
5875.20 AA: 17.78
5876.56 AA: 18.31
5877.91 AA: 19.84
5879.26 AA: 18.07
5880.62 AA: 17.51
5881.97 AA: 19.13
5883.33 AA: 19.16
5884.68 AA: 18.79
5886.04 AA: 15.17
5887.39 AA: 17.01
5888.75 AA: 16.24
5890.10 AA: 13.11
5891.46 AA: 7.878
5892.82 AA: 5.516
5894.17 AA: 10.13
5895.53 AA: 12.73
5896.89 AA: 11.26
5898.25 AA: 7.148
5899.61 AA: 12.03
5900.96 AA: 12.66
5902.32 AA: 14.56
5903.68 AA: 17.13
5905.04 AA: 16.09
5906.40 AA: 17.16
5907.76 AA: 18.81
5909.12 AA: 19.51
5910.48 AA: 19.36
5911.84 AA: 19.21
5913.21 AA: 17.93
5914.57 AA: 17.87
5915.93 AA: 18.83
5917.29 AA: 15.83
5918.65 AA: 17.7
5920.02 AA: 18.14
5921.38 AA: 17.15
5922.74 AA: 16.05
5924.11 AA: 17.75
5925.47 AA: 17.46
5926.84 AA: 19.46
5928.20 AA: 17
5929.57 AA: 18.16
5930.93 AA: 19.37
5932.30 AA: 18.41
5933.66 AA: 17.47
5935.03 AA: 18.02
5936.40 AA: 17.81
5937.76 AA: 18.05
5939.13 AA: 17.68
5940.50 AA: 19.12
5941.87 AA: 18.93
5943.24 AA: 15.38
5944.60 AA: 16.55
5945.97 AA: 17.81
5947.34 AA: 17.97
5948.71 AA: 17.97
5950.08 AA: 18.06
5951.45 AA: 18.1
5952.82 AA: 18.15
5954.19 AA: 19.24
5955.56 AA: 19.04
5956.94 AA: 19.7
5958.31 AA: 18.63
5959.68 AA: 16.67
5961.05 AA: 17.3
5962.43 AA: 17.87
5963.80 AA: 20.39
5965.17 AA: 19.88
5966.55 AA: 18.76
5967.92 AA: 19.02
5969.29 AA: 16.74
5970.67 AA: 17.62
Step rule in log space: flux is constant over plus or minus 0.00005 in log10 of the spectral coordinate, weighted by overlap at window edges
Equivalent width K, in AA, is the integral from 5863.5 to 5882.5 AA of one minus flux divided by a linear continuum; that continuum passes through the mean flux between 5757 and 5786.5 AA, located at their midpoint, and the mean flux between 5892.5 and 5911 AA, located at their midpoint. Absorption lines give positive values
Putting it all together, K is -4.43 AA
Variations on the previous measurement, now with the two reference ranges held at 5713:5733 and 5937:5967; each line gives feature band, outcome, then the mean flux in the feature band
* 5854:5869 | 0.8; 17.1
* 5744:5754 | 0.1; 17.7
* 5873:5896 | 3.1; 15.7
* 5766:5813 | -0.4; 18.1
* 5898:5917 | 1.7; 16.5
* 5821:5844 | -1.0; 18.9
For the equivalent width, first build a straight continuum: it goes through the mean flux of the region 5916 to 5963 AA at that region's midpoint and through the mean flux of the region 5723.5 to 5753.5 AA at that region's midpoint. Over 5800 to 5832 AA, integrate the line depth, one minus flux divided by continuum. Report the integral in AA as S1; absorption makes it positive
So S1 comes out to -2.0 AA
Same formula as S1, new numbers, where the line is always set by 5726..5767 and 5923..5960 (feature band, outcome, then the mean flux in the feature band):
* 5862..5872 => 0.1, 17.8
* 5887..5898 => 4.0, 11.4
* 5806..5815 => -1.4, 20.8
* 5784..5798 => 0.6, 17.1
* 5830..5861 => -0.4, 18.2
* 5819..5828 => -0.6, 19.1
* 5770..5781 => -0.3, 18.3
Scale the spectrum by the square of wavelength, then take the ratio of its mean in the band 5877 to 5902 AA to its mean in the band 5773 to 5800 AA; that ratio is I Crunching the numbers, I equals 0.8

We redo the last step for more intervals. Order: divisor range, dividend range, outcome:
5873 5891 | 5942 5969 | 1.06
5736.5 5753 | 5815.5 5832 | 1.12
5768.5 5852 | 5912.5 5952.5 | 1.01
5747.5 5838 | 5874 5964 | 0.97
